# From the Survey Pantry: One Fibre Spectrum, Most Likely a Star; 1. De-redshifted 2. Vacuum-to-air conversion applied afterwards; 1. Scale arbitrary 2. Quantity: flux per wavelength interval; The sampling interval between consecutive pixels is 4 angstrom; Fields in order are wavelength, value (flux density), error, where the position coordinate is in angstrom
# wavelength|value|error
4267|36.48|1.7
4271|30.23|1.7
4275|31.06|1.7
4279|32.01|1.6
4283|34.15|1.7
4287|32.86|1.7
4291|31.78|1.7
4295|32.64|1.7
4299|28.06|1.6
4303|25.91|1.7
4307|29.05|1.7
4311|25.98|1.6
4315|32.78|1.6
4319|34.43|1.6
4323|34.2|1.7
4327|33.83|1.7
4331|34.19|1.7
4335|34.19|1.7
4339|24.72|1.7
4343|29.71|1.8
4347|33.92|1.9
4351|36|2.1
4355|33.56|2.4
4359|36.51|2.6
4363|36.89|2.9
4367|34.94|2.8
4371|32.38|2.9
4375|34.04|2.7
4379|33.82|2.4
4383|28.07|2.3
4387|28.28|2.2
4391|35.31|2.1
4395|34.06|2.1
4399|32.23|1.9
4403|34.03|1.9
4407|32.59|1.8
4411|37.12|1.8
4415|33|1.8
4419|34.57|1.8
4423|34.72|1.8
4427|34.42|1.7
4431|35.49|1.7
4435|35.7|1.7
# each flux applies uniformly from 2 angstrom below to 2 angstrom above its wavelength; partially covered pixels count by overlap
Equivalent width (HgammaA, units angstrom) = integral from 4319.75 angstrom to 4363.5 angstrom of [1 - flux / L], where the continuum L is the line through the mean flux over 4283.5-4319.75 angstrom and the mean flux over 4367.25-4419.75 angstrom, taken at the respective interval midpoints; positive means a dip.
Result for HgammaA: -2.5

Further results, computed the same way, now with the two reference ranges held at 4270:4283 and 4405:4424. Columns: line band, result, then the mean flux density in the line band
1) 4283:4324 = 1.7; 30.9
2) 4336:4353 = 0.9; 31.3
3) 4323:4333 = -0.4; 34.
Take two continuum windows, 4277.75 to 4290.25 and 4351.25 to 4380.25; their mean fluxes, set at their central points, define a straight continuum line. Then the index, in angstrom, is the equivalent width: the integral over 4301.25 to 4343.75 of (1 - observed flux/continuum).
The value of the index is 3.6 angstrom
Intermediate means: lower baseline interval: 32.9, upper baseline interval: 34.7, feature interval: 30.9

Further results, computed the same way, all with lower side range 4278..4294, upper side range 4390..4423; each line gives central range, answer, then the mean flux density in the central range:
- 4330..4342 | 0.95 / 30.7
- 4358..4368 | -0.77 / 36.2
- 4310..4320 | 0.56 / 31.2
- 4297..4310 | 2.13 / 27.5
